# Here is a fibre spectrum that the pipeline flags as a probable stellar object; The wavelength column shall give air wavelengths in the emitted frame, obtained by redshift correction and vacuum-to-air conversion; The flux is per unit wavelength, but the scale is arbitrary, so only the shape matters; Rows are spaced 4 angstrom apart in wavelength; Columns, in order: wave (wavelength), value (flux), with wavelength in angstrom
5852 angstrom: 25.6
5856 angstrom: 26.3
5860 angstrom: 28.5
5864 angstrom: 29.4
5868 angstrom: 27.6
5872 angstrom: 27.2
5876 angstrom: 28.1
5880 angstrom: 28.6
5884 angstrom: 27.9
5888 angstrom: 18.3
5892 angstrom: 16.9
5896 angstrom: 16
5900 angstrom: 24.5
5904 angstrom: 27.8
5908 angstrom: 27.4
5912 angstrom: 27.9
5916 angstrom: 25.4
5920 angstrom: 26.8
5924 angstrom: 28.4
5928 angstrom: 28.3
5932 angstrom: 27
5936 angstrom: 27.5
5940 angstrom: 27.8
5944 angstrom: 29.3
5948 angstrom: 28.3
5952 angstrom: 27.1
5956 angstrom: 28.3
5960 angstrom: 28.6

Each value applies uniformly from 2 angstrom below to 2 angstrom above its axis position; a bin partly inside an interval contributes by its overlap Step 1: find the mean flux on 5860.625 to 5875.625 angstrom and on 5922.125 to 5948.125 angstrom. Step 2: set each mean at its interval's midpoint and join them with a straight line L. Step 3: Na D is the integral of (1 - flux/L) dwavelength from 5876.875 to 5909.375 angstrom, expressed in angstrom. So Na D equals 5.3 angstrom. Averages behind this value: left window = 28.1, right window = 28.1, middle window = 23.5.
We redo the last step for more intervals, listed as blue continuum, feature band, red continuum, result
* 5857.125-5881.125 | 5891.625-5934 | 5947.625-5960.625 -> 4.0 angstrom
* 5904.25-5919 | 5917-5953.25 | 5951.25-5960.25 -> -0.3 angstrom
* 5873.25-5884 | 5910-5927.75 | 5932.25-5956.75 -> 0.5 angstrom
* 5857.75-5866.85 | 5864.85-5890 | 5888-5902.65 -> -2.0 angstrom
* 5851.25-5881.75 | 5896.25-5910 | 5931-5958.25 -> 1.3 angstrom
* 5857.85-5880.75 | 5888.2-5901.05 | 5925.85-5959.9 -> 4.3 angstrom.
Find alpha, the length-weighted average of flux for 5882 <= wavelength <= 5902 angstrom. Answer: 20.7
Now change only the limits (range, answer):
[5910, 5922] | 26.7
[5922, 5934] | 27.9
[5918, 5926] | 27.6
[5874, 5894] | 24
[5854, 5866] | 28.1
